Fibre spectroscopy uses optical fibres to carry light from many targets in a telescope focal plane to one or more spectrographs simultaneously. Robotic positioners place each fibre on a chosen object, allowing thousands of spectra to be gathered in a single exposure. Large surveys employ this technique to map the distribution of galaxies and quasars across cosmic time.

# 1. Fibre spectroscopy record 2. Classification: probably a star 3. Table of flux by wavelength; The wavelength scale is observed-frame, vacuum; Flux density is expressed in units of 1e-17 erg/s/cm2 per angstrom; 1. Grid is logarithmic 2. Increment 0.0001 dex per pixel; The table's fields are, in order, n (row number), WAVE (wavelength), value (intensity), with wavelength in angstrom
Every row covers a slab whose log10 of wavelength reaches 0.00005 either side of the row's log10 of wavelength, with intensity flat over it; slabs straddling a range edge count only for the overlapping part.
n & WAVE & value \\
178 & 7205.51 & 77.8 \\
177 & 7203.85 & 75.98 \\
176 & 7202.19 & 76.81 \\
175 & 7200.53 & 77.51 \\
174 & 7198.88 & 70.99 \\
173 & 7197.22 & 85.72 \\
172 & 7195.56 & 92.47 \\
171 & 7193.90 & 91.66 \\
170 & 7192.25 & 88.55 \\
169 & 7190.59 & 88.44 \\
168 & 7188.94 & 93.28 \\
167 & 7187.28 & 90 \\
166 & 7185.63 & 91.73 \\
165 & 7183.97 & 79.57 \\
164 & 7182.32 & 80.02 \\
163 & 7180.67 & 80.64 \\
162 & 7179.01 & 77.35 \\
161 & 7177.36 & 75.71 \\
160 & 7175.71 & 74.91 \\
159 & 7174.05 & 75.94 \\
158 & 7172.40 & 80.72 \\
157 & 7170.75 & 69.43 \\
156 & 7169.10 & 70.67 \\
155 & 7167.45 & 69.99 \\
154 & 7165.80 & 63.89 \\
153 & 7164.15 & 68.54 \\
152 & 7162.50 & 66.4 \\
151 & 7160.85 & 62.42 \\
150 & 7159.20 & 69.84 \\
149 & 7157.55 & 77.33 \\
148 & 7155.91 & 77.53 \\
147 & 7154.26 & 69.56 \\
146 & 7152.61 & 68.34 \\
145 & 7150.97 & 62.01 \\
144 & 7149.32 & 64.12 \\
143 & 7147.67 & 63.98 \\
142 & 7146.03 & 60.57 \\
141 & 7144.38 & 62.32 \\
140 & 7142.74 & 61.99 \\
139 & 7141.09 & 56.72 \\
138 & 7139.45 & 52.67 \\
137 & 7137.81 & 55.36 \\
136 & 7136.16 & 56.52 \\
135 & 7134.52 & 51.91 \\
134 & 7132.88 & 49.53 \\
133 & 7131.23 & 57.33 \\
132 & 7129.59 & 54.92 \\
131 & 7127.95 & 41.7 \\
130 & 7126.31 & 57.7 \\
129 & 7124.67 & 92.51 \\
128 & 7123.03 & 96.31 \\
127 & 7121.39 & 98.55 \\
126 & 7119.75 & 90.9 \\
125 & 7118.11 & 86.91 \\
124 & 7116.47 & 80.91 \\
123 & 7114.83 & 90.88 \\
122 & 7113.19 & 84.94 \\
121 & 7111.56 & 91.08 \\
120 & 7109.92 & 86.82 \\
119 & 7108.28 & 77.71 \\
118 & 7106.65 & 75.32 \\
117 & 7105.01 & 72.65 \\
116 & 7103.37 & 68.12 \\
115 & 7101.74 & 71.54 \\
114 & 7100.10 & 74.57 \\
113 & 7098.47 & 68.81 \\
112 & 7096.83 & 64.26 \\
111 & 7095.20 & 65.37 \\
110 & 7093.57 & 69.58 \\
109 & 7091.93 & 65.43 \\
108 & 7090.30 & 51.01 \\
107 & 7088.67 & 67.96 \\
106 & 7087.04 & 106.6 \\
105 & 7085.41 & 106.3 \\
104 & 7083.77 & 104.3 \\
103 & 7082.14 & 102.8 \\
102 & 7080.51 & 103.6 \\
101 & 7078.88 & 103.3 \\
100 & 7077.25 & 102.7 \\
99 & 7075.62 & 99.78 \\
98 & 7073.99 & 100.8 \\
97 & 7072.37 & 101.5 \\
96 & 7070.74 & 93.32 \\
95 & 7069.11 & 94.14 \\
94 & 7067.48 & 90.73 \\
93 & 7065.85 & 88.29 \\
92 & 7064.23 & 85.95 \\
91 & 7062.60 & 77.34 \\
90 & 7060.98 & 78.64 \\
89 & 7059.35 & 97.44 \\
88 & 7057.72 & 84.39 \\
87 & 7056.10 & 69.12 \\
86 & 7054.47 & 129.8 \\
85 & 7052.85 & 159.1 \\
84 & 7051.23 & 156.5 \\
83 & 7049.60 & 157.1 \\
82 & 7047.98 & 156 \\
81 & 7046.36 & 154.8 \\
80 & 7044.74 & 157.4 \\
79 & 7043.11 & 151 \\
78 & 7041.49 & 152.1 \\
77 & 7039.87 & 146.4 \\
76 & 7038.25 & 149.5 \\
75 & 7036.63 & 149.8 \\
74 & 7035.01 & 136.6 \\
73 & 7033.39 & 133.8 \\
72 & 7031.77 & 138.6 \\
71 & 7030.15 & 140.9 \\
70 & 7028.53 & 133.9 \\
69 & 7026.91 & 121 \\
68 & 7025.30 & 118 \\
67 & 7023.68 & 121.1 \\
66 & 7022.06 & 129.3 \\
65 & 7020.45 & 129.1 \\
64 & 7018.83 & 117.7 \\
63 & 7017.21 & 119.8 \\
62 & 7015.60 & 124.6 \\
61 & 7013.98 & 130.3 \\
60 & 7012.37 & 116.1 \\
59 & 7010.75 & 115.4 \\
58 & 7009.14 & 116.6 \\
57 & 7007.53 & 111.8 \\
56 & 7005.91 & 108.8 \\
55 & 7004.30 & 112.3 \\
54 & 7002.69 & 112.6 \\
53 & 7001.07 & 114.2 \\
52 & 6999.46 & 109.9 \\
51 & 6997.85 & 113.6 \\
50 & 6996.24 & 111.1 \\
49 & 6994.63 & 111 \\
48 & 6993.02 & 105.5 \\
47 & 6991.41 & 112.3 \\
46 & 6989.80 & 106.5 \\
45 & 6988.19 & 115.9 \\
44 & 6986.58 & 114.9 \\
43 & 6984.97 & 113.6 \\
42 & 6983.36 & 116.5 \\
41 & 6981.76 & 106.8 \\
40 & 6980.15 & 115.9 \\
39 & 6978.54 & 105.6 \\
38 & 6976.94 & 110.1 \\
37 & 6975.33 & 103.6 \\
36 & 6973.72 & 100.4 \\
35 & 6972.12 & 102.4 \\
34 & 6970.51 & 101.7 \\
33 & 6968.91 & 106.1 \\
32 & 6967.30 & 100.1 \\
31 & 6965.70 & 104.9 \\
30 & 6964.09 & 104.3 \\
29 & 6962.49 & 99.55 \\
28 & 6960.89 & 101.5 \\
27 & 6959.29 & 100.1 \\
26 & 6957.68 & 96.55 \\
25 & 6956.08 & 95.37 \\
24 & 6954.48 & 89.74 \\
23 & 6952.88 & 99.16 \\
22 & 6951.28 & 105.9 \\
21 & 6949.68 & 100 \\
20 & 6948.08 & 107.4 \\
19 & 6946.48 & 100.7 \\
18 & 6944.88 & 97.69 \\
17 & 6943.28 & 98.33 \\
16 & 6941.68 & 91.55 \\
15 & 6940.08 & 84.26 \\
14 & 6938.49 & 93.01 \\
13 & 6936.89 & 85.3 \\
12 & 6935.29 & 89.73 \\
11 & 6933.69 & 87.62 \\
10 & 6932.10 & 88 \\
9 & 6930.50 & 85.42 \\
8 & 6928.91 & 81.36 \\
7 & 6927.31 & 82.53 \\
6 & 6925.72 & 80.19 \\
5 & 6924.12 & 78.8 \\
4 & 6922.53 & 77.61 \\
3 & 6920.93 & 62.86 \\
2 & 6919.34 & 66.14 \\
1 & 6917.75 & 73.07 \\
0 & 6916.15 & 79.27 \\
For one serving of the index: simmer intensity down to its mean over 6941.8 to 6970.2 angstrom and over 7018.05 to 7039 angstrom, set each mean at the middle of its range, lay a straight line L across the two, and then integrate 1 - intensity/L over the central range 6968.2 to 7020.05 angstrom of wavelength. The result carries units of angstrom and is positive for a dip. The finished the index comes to 2.1 angstrom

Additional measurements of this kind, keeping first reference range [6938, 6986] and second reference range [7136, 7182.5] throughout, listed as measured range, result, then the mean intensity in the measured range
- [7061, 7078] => -1.9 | 92.8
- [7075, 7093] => -2.4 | 91.7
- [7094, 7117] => 0.2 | 76.5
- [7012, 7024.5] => -4.3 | 124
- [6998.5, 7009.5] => -2.0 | 112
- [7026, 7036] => -4.9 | 134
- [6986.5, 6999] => -1.9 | 111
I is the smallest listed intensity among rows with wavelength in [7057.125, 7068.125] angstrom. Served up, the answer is 77.34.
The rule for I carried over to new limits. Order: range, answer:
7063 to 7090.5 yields 51.01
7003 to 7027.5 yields 108.8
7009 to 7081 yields 69.12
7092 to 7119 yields 64.26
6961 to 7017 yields 99.55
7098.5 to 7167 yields 41.7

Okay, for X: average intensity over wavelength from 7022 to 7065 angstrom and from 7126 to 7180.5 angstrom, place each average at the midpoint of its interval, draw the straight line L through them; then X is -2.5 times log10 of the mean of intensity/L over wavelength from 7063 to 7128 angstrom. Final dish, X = 0.157 mag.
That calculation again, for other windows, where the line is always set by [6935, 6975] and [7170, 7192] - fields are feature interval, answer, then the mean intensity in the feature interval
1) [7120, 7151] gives 0.317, 63.5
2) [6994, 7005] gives -0.179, 112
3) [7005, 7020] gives -0.247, 118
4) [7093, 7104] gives 0.262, 68.9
